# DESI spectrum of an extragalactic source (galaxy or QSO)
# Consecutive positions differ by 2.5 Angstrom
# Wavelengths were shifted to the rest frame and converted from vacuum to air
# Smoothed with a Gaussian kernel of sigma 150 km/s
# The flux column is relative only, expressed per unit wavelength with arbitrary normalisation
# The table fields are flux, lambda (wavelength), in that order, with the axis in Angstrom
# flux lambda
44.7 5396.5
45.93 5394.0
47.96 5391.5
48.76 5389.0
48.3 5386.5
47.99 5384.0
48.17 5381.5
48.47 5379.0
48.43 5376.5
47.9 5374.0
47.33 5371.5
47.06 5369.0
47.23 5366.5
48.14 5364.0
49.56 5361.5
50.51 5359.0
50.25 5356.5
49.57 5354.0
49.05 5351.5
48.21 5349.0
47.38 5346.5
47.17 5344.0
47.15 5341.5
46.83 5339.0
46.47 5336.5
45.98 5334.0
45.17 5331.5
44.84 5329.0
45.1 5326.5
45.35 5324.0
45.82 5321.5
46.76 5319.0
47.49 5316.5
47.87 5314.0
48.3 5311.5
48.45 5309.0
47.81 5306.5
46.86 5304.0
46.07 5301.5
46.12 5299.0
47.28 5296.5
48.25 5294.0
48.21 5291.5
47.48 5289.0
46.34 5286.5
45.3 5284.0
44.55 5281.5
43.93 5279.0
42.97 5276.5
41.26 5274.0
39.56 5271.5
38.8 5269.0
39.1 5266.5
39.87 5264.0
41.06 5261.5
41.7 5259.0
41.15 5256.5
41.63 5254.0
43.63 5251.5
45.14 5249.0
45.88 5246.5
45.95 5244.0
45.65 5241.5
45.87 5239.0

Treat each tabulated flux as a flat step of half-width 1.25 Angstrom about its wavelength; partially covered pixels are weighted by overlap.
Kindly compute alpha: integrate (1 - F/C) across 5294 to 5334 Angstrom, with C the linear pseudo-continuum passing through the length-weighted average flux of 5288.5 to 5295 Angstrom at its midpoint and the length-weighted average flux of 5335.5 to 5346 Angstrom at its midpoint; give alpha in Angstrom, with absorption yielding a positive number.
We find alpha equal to 0.7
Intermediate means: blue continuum 48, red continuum 46.9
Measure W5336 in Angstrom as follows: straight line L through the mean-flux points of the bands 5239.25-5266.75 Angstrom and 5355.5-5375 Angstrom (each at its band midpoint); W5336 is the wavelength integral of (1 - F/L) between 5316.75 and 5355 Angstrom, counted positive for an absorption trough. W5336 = 0.3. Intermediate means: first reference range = 43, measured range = 46.7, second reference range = 48.5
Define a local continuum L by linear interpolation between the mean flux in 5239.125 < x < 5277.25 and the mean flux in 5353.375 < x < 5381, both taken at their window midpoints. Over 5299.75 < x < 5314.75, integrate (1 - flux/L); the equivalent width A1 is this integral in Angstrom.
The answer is -0.79 Angstrom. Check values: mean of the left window 42.3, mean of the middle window 47.5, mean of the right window 48.6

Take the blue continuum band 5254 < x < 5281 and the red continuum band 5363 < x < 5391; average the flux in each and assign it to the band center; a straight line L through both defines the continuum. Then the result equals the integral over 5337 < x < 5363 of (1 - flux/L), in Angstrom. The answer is -1.2 Angstrom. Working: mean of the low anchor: 41.1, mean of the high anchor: 48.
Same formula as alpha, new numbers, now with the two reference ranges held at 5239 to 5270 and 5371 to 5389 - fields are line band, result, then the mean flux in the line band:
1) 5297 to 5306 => -0.4 Angstrom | 46.5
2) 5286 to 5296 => -0.8 Angstrom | 47.6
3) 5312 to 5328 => -0.3 Angstrom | 46.5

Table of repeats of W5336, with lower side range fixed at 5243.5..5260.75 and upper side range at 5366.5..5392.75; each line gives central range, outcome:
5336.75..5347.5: -0.10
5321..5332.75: 0.22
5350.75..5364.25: -0.70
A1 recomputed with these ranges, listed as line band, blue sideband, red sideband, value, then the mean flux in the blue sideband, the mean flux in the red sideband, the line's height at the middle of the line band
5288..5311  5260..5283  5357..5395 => -2.29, 41.3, 48.2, 43.1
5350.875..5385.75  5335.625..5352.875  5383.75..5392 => -0.43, 47.5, 48.3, 47.9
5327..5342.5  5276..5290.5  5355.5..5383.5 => 0.38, 45.3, 48.4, 47.2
